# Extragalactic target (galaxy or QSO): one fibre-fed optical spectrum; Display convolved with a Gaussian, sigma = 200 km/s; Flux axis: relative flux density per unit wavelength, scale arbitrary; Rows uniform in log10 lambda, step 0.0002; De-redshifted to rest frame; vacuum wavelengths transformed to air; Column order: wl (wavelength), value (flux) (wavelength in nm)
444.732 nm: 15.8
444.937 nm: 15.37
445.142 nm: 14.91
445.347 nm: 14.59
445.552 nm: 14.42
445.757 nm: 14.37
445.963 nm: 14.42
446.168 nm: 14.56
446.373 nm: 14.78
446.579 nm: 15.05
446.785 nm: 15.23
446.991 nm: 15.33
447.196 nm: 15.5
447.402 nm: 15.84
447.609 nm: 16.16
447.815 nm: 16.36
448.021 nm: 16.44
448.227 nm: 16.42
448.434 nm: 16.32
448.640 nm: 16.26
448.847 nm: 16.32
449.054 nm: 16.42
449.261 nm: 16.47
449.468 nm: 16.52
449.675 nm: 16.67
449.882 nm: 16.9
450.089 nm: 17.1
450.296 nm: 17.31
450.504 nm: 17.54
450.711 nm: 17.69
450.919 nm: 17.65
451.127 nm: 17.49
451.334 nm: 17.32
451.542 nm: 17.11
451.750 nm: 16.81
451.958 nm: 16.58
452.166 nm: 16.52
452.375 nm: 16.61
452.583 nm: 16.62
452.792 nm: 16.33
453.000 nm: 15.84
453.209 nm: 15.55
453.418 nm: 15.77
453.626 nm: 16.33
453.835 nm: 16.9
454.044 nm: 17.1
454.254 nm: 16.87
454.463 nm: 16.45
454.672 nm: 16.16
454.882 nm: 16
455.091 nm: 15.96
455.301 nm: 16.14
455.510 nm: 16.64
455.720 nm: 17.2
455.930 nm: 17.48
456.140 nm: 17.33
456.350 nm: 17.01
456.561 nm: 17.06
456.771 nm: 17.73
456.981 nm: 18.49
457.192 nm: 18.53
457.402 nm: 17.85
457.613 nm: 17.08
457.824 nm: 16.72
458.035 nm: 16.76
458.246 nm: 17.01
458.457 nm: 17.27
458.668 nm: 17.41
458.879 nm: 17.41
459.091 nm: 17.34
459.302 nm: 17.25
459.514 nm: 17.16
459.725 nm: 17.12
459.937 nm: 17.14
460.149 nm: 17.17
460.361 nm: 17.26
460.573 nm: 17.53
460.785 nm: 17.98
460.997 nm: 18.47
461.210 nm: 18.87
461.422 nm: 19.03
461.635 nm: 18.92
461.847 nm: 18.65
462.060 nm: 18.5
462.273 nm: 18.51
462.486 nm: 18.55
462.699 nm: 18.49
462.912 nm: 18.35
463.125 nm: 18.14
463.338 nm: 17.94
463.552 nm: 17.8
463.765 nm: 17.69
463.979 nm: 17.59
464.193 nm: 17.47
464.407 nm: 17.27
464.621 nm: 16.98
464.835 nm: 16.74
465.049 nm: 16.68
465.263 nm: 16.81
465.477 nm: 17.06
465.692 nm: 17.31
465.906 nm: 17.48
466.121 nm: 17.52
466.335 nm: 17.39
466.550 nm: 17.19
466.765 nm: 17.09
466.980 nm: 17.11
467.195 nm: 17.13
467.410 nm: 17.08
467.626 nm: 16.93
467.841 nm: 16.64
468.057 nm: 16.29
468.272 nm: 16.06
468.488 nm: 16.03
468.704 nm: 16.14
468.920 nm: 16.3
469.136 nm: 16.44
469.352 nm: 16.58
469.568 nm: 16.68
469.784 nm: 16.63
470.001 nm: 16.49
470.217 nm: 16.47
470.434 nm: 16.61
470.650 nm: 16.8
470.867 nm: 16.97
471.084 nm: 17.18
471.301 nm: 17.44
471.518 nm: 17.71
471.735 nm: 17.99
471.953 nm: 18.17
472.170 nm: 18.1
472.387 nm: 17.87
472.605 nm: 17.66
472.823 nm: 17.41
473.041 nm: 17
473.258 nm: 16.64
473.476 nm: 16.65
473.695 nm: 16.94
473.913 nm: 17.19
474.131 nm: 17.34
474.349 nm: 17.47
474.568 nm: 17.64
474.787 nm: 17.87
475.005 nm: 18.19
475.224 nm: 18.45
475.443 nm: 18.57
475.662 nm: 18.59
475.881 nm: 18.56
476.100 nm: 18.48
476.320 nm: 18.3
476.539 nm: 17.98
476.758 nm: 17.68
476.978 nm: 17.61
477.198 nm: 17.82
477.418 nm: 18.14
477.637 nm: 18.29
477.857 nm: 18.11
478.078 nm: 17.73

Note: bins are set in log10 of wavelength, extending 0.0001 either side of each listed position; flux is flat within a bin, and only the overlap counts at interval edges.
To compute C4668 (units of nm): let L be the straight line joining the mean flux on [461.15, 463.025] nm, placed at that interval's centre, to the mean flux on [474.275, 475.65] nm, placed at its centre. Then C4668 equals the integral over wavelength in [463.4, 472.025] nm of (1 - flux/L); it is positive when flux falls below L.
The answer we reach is 0.66 nm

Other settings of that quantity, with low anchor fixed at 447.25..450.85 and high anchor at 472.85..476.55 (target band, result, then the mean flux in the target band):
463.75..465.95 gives 0.02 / 17.2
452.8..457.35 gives 0.03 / 16.8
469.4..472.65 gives 0.07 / 17.2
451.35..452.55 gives 0.00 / 16.8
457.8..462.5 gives -0.17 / 17.7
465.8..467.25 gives 0.01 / 17.3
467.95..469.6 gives 0.11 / 16.3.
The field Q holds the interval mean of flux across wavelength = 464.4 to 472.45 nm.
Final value 17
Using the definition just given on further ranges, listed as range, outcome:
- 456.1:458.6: 17.4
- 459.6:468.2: 17.6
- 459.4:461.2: 17.5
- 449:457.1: 16.8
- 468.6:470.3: 16.5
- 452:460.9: 17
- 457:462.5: 17.7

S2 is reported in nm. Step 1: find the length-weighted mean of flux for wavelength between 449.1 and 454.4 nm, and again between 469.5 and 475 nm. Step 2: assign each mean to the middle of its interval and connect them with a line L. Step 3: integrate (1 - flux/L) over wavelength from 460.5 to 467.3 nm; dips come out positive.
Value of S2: -0.28 nm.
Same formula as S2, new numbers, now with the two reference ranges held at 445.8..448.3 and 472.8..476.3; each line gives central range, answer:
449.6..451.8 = -0.21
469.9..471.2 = 0.05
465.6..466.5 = -0.02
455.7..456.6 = -0.06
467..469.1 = 0.08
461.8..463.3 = -0.15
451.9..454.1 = -0.06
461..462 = -0.13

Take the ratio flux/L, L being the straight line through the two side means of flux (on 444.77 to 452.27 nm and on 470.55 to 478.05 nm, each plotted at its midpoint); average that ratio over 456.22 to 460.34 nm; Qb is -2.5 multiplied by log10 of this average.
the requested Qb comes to -0.04 mag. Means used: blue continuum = 16.1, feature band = 17.3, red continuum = 17.7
